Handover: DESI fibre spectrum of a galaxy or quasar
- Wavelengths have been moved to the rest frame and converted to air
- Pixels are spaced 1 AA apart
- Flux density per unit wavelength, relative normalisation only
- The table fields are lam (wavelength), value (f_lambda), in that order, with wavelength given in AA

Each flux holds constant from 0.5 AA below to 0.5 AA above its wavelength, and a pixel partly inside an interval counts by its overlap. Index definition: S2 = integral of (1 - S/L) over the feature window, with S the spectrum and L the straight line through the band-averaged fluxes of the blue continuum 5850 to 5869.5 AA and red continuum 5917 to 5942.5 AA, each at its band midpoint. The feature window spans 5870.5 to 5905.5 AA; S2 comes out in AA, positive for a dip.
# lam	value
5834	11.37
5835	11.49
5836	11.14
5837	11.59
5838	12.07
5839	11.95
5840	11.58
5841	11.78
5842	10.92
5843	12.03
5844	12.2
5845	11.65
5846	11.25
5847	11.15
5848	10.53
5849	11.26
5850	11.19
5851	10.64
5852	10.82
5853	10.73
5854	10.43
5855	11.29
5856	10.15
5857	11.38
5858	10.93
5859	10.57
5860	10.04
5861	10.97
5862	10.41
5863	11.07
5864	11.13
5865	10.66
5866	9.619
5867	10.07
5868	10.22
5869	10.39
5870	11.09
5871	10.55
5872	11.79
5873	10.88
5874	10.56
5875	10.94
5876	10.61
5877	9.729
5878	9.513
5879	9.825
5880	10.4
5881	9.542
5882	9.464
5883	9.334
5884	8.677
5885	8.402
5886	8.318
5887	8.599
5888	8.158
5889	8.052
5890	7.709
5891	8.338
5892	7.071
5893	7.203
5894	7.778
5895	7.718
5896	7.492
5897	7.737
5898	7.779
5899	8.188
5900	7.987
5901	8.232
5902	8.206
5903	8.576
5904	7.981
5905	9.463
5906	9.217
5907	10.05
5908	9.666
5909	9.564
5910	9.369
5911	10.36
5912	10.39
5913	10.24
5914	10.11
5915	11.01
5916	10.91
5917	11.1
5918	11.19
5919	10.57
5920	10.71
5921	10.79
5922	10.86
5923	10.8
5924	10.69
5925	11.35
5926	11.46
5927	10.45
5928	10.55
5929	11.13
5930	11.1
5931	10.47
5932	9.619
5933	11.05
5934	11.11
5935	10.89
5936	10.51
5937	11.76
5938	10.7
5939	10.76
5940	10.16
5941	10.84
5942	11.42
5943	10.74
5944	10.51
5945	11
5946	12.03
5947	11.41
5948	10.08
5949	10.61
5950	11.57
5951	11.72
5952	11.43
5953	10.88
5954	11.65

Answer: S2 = 5.97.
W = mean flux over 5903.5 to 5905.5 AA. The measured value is 8.72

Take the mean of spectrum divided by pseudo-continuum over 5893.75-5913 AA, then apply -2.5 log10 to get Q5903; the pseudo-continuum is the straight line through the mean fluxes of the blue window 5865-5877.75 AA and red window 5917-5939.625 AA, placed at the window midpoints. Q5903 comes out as 0.22 mag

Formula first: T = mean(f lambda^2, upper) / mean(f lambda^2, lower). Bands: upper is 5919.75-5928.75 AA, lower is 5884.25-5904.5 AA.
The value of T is 1.37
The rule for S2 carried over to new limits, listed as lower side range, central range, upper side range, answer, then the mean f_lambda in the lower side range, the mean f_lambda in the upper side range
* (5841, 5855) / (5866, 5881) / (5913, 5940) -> 0.9 AA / 11.2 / 10.8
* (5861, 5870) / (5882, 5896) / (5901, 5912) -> 2.4 AA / 10.5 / 9.25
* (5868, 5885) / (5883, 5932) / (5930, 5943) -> 5.1 AA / 10.2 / 10.8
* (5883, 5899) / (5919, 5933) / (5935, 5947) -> -1.0 AA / 7.99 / 11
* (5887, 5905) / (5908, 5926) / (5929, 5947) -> -2.2 AA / 7.96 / 10.9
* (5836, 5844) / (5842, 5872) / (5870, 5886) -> 0.2 AA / 11.7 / 10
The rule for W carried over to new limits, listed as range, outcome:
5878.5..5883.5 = 9.71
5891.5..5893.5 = 7.14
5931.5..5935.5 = 10.7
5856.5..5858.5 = 11.2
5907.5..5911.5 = 9.74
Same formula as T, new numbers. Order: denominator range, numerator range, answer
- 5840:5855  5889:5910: 0.76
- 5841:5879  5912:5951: 1.03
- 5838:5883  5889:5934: 0.91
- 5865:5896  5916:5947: 1.19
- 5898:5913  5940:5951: 1.23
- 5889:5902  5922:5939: 1.41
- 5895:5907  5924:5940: 1.32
